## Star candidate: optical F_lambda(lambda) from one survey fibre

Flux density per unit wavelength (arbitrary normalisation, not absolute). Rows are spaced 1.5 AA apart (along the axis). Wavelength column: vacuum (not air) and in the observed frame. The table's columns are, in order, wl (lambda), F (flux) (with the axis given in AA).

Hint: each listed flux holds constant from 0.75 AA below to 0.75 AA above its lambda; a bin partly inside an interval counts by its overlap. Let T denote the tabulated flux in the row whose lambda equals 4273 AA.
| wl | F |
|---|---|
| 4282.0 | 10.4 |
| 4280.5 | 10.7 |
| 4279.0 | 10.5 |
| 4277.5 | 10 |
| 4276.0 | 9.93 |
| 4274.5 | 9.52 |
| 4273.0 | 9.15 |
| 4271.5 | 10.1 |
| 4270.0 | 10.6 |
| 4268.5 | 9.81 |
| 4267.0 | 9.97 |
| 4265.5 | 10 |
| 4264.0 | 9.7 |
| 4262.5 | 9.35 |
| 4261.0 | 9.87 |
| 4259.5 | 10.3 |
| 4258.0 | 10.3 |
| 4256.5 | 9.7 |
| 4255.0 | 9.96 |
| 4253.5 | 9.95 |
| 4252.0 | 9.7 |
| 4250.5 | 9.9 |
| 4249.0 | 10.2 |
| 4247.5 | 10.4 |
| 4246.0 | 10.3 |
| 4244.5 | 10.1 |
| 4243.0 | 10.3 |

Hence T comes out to 9.15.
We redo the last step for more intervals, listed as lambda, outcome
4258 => 10.3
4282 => 10.4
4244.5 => 10.1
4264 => 9.7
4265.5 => 10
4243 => 10.3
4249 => 10.2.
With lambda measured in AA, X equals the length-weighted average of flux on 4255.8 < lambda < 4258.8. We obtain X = 10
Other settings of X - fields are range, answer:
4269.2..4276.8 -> 9.86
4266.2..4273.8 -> 9.92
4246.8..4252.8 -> 10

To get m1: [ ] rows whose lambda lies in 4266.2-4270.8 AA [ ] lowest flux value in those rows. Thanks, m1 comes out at 9.81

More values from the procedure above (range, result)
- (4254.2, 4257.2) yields 9.7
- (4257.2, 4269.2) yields 9.35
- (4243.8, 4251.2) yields 9.9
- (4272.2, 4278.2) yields 9.15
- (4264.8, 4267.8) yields 9.97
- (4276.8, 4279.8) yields 10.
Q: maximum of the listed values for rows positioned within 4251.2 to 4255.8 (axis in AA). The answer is 9.96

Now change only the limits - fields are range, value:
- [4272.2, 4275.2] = 9.52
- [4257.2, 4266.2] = 10.3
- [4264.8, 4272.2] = 10.6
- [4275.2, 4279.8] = 10.5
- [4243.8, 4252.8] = 10.4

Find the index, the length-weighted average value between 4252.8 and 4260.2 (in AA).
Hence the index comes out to 10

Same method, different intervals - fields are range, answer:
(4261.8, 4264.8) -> 9.54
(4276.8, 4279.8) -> 10.3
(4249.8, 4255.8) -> 9.88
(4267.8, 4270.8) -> 10.2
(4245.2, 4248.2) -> 10.3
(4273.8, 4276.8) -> 9.73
